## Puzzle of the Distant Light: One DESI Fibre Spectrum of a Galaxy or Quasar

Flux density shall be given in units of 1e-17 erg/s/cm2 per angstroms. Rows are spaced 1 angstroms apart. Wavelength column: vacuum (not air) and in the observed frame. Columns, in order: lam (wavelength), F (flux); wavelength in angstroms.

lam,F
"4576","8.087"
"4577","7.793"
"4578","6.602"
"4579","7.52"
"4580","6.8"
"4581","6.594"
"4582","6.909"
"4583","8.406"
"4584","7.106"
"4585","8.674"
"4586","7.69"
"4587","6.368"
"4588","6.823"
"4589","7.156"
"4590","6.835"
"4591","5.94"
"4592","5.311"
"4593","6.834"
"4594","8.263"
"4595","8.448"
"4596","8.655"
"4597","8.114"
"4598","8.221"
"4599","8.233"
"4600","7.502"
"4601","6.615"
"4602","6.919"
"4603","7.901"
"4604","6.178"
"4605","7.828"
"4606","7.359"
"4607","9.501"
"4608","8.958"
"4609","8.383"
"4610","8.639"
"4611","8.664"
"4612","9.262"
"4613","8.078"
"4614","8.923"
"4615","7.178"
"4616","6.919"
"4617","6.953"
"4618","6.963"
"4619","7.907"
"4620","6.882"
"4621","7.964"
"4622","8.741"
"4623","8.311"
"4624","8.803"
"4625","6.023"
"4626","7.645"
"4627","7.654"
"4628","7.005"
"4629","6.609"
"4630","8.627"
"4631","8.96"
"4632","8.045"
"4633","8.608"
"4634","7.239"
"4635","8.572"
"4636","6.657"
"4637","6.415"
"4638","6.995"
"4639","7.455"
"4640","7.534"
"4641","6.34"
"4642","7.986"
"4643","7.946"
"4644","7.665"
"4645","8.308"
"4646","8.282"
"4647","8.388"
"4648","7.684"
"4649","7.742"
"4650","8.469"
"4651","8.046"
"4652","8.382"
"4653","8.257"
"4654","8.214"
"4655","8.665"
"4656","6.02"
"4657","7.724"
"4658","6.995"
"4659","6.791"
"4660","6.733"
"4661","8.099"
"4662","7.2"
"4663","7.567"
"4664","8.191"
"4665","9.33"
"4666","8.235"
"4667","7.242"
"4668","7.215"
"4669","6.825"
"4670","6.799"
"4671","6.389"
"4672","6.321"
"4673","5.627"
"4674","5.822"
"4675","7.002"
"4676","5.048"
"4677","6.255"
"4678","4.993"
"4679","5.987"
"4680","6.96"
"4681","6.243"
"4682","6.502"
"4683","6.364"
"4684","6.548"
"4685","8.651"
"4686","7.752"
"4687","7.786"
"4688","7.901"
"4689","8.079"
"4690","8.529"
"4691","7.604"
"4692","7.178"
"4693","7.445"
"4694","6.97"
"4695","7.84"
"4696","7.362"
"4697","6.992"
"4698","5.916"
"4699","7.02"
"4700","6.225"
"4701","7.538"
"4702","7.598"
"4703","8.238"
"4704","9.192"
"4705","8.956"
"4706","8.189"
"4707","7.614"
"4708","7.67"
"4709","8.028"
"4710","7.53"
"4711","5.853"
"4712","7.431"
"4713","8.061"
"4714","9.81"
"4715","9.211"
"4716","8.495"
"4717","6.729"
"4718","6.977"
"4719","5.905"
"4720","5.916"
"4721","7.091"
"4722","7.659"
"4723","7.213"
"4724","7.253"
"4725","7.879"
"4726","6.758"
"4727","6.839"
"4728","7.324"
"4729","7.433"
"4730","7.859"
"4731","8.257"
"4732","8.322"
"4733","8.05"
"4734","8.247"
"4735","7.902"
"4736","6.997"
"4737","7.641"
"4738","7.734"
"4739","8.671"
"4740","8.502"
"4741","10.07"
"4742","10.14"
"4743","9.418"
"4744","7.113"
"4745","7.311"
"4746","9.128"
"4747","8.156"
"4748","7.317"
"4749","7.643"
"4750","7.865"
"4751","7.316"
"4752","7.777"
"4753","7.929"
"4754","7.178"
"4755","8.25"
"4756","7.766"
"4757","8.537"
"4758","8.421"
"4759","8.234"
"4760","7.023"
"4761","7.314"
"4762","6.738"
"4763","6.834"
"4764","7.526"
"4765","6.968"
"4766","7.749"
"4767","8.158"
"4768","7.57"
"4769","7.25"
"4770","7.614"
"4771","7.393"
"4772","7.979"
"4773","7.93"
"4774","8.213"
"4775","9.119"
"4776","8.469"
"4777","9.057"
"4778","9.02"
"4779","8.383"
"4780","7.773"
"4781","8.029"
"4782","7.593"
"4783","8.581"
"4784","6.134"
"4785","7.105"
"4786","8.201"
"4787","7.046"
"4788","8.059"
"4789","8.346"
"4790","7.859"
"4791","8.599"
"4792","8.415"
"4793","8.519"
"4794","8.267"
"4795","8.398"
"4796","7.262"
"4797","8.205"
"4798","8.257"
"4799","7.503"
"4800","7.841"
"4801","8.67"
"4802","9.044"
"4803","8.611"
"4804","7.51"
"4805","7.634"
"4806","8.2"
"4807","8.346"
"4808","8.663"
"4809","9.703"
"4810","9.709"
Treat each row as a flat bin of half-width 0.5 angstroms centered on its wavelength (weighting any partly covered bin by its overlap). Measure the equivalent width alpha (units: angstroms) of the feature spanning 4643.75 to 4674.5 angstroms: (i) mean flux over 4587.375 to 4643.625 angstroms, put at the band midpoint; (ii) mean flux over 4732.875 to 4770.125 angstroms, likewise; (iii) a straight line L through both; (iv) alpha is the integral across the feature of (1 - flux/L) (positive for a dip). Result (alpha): 0.82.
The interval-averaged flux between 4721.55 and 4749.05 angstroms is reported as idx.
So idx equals 7.96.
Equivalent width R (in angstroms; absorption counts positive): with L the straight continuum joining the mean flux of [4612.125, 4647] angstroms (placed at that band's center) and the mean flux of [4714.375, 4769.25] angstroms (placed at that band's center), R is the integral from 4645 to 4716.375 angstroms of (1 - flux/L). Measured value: 2.5 angstroms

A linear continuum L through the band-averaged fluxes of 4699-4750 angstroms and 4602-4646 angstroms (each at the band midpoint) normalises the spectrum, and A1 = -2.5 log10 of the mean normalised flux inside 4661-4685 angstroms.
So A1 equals 0.15 mag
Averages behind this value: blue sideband 7.78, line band 6.79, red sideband 7.81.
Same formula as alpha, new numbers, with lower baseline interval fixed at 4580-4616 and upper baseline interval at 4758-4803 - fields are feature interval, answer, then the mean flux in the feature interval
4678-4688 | 1.10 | 6.92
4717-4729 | 1.30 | 6.99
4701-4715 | -0.40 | 8.04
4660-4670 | 0.11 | 7.67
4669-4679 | 2.19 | 6.07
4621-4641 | 0.12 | 7.65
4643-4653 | -0.49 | 8.11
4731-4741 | -0.33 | 8.12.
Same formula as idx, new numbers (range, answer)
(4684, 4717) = 7.74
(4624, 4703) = 7.35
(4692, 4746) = 7.71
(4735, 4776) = 7.92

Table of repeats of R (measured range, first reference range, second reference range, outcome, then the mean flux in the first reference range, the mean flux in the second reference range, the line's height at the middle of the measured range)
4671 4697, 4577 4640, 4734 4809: 2.98 angstroms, 7.6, 8.01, 7.79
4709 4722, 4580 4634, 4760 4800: 0.58 angstroms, 7.67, 7.87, 7.8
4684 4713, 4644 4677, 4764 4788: -0.13 angstroms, 7.41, 7.88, 7.57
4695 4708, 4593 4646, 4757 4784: 0.41 angstroms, 7.79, 7.86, 7.83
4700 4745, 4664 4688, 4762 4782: -2.88 angstroms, 6.83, 7.91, 7.35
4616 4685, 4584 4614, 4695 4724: 2.39 angstroms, 7.71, 7.52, 7.62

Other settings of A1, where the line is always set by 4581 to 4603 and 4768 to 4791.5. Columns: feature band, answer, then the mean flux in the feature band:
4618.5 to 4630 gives -0.023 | 7.64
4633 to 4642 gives 0.036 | 7.28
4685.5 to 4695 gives -0.001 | 7.7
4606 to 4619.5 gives -0.099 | 8.15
